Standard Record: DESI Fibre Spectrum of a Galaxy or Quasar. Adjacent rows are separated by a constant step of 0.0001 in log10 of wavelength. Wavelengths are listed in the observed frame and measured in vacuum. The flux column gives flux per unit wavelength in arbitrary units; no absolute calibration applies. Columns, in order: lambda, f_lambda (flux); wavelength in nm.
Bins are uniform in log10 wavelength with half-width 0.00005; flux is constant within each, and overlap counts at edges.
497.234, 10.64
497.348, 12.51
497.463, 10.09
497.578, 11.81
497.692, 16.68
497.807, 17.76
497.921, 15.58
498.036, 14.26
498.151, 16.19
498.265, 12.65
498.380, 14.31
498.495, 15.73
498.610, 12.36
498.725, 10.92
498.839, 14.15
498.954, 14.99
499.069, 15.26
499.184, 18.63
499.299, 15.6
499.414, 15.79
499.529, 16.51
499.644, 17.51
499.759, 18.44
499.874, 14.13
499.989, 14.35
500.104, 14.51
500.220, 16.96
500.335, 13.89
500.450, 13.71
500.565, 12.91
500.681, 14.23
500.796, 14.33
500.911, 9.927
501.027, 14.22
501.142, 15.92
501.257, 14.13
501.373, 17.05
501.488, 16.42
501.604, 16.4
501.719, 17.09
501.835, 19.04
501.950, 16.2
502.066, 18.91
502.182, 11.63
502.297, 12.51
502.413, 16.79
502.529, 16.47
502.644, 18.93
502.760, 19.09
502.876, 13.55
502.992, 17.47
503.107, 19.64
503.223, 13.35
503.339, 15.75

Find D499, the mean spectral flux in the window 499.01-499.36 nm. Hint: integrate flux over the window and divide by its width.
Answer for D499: 16.5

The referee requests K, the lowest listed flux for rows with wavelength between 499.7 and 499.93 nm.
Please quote 14.13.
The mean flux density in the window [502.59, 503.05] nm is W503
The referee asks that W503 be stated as 17.3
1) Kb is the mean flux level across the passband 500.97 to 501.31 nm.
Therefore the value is 14.8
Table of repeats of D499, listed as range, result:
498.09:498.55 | 14.7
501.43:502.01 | 17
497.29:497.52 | 11.3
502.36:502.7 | 17.4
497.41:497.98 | 14.4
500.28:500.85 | 13.8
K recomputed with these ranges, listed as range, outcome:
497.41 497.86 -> 10.09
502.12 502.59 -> 11.63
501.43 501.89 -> 16.4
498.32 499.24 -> 10.92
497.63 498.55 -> 12.65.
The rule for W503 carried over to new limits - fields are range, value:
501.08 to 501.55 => 15.9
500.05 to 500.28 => 15.7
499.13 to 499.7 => 16.8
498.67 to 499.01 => 13.4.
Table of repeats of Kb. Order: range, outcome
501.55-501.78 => 16.8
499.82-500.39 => 14.8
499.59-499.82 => 17.9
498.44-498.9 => 13.3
